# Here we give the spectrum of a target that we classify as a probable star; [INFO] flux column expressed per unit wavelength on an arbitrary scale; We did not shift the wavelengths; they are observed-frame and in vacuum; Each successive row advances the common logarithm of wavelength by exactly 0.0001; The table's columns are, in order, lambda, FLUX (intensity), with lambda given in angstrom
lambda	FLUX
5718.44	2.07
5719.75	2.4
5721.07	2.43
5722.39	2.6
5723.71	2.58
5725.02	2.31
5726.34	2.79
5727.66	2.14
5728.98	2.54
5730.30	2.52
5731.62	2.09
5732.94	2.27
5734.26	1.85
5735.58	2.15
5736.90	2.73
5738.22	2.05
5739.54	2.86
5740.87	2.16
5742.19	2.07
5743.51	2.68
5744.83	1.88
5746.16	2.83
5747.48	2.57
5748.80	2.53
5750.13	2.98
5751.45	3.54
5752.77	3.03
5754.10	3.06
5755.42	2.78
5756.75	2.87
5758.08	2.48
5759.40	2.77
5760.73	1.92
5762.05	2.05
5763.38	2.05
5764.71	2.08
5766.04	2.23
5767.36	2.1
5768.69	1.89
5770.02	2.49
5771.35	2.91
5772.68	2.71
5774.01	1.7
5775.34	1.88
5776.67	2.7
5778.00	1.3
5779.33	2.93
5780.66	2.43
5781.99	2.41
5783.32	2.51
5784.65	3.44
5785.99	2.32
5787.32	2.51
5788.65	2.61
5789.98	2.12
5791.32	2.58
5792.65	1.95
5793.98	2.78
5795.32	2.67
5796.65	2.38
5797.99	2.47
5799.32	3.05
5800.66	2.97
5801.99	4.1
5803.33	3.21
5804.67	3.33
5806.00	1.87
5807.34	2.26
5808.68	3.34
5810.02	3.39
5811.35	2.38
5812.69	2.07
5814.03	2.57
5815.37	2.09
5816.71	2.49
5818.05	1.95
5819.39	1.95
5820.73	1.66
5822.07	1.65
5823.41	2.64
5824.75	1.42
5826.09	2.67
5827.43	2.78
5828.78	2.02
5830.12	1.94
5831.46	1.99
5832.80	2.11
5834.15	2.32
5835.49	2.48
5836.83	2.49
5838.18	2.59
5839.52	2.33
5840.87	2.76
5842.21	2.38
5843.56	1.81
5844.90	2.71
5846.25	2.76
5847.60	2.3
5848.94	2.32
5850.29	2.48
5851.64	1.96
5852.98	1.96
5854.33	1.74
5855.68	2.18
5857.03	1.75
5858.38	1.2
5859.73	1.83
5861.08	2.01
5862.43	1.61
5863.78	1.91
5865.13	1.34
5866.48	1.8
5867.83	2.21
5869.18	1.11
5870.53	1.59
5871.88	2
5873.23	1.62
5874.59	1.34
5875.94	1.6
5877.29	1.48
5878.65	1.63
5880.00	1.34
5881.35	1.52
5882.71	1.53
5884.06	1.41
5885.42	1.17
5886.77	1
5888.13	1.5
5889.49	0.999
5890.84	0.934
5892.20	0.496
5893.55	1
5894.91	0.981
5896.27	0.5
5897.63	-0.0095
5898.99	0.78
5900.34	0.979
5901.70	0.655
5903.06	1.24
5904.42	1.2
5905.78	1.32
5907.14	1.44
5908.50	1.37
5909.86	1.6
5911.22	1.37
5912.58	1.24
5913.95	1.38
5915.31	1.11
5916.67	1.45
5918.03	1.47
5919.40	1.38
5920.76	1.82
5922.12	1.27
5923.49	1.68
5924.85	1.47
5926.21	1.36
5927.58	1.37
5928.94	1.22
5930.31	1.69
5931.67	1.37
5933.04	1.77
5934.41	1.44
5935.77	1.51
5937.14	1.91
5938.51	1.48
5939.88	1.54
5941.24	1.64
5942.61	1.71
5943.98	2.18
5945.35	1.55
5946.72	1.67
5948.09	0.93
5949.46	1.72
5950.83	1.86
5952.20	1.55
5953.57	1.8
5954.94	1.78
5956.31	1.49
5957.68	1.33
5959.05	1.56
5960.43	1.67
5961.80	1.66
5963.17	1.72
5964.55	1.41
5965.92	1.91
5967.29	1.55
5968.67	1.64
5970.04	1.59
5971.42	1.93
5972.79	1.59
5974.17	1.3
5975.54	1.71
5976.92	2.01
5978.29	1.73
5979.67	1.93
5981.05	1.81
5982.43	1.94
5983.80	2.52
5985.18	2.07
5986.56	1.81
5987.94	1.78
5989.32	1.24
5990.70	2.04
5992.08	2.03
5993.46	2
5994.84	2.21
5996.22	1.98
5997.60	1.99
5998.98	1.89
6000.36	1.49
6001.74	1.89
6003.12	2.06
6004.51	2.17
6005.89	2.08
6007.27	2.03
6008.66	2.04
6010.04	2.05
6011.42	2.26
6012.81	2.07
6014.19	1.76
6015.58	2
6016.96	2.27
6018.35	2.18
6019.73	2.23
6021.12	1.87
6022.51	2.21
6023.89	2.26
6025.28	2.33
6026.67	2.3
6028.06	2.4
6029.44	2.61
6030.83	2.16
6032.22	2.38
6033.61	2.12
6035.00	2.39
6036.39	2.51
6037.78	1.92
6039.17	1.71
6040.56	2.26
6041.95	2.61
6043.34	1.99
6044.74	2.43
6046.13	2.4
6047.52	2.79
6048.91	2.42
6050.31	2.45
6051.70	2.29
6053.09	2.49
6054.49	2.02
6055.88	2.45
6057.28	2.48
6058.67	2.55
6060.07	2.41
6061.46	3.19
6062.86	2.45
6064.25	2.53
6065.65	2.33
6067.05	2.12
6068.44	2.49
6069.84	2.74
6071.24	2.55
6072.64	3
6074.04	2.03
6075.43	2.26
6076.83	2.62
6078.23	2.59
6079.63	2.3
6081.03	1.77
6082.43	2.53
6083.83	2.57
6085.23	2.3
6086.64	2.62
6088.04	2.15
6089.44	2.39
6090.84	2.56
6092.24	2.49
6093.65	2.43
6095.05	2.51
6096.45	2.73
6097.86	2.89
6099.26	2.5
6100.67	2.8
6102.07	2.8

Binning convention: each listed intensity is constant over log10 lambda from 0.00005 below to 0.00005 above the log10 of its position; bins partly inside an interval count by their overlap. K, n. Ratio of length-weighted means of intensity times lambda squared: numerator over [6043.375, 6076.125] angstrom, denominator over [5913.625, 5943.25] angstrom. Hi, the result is 1.71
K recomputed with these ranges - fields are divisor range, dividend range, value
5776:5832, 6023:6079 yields 1.05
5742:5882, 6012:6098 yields 1.12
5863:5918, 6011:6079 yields 1.93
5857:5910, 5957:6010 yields 1.44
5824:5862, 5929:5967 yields 0.77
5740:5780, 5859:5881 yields 0.70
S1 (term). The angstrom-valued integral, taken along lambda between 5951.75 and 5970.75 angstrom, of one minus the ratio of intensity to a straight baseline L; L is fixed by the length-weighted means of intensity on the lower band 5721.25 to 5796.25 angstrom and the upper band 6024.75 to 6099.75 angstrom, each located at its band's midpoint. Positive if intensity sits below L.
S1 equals 6.3 angstrom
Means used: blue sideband 2.45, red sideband 2.42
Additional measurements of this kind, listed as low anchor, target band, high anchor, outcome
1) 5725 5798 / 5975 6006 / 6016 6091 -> 5.9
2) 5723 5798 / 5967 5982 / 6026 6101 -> 4.4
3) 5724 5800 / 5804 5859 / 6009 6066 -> 3.3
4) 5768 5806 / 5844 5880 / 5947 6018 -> 6.9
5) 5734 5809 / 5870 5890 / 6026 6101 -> 8.3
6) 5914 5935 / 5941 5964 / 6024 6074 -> 0.4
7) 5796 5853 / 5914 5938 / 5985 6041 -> 8.1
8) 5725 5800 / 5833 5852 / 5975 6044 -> -0.6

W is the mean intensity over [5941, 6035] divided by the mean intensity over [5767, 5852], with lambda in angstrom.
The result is 0.8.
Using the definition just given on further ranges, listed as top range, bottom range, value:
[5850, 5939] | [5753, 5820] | 0.57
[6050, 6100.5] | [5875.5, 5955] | 1.82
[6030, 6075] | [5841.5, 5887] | 1.34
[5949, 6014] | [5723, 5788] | 0.75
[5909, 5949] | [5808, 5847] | 0.64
